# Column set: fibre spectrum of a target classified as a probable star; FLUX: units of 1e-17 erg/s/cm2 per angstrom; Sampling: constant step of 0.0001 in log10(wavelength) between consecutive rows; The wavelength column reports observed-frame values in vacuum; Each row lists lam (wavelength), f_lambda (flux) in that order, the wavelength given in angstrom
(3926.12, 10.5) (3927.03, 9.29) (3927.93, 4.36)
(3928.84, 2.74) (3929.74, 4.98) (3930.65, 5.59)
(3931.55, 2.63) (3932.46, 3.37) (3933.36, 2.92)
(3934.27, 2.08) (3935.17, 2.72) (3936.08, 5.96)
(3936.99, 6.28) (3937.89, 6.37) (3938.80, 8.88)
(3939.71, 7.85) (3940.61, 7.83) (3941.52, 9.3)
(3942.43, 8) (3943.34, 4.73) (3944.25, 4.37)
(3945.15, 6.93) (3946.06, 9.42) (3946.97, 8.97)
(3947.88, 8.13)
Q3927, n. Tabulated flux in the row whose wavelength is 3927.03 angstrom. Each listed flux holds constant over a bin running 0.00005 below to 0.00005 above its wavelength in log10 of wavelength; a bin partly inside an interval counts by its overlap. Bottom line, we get 9.29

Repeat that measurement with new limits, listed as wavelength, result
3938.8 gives 8.88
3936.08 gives 5.96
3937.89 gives 6.37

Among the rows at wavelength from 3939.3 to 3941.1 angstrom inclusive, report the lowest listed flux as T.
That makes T 7.83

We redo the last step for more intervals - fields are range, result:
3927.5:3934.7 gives 2.08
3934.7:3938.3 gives 2.72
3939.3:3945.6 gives 4.37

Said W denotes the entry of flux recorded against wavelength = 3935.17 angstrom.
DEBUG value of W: 2.72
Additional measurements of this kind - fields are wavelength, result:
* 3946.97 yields 8.97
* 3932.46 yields 3.37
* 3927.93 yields 4.36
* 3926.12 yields 10.5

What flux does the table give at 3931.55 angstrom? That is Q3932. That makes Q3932 2.63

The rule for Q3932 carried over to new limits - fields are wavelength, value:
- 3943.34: 4.73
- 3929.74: 4.98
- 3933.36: 2.92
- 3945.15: 6.93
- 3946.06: 9.42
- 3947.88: 8.13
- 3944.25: 4.37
